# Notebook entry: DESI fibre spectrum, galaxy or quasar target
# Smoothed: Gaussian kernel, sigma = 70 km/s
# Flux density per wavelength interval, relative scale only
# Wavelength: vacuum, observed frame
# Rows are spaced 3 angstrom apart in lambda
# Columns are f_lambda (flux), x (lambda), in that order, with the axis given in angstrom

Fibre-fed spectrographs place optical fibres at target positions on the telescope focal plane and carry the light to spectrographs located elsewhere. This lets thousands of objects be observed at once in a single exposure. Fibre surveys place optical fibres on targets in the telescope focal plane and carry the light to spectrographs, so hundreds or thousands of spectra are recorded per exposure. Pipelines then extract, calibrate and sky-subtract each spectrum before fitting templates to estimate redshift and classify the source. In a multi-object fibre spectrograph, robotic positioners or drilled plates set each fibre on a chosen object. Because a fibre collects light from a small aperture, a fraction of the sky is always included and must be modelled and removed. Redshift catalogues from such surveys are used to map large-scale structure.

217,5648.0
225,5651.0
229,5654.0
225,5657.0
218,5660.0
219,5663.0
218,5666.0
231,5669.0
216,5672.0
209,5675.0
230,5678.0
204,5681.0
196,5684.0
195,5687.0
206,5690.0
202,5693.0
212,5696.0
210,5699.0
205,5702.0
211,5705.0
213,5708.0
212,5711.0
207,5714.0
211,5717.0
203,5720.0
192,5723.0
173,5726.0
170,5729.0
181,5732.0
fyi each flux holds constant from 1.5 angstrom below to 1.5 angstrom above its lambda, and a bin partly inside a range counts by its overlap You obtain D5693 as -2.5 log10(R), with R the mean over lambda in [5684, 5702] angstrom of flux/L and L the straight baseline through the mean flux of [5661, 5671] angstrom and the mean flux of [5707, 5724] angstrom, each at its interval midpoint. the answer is 0.05 mag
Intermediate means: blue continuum 222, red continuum 207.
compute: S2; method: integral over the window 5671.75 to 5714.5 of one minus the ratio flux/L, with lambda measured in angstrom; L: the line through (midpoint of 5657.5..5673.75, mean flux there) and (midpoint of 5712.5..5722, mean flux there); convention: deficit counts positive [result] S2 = 0.9 angstrom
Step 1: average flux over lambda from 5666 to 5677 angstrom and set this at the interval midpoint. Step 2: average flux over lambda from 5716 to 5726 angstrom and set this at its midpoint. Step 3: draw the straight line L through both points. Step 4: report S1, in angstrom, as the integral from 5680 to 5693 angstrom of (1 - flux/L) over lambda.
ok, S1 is 0.7 angstrom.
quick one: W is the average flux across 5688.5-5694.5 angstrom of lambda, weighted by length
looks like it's 204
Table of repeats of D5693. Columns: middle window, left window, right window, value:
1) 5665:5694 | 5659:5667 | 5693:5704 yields 0.02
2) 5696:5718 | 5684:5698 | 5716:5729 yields -0.07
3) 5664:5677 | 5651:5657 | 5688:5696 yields -0.01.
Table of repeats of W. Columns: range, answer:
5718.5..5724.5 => 198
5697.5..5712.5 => 210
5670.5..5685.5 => 211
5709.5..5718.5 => 210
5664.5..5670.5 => 224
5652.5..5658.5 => 227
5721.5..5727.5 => 182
